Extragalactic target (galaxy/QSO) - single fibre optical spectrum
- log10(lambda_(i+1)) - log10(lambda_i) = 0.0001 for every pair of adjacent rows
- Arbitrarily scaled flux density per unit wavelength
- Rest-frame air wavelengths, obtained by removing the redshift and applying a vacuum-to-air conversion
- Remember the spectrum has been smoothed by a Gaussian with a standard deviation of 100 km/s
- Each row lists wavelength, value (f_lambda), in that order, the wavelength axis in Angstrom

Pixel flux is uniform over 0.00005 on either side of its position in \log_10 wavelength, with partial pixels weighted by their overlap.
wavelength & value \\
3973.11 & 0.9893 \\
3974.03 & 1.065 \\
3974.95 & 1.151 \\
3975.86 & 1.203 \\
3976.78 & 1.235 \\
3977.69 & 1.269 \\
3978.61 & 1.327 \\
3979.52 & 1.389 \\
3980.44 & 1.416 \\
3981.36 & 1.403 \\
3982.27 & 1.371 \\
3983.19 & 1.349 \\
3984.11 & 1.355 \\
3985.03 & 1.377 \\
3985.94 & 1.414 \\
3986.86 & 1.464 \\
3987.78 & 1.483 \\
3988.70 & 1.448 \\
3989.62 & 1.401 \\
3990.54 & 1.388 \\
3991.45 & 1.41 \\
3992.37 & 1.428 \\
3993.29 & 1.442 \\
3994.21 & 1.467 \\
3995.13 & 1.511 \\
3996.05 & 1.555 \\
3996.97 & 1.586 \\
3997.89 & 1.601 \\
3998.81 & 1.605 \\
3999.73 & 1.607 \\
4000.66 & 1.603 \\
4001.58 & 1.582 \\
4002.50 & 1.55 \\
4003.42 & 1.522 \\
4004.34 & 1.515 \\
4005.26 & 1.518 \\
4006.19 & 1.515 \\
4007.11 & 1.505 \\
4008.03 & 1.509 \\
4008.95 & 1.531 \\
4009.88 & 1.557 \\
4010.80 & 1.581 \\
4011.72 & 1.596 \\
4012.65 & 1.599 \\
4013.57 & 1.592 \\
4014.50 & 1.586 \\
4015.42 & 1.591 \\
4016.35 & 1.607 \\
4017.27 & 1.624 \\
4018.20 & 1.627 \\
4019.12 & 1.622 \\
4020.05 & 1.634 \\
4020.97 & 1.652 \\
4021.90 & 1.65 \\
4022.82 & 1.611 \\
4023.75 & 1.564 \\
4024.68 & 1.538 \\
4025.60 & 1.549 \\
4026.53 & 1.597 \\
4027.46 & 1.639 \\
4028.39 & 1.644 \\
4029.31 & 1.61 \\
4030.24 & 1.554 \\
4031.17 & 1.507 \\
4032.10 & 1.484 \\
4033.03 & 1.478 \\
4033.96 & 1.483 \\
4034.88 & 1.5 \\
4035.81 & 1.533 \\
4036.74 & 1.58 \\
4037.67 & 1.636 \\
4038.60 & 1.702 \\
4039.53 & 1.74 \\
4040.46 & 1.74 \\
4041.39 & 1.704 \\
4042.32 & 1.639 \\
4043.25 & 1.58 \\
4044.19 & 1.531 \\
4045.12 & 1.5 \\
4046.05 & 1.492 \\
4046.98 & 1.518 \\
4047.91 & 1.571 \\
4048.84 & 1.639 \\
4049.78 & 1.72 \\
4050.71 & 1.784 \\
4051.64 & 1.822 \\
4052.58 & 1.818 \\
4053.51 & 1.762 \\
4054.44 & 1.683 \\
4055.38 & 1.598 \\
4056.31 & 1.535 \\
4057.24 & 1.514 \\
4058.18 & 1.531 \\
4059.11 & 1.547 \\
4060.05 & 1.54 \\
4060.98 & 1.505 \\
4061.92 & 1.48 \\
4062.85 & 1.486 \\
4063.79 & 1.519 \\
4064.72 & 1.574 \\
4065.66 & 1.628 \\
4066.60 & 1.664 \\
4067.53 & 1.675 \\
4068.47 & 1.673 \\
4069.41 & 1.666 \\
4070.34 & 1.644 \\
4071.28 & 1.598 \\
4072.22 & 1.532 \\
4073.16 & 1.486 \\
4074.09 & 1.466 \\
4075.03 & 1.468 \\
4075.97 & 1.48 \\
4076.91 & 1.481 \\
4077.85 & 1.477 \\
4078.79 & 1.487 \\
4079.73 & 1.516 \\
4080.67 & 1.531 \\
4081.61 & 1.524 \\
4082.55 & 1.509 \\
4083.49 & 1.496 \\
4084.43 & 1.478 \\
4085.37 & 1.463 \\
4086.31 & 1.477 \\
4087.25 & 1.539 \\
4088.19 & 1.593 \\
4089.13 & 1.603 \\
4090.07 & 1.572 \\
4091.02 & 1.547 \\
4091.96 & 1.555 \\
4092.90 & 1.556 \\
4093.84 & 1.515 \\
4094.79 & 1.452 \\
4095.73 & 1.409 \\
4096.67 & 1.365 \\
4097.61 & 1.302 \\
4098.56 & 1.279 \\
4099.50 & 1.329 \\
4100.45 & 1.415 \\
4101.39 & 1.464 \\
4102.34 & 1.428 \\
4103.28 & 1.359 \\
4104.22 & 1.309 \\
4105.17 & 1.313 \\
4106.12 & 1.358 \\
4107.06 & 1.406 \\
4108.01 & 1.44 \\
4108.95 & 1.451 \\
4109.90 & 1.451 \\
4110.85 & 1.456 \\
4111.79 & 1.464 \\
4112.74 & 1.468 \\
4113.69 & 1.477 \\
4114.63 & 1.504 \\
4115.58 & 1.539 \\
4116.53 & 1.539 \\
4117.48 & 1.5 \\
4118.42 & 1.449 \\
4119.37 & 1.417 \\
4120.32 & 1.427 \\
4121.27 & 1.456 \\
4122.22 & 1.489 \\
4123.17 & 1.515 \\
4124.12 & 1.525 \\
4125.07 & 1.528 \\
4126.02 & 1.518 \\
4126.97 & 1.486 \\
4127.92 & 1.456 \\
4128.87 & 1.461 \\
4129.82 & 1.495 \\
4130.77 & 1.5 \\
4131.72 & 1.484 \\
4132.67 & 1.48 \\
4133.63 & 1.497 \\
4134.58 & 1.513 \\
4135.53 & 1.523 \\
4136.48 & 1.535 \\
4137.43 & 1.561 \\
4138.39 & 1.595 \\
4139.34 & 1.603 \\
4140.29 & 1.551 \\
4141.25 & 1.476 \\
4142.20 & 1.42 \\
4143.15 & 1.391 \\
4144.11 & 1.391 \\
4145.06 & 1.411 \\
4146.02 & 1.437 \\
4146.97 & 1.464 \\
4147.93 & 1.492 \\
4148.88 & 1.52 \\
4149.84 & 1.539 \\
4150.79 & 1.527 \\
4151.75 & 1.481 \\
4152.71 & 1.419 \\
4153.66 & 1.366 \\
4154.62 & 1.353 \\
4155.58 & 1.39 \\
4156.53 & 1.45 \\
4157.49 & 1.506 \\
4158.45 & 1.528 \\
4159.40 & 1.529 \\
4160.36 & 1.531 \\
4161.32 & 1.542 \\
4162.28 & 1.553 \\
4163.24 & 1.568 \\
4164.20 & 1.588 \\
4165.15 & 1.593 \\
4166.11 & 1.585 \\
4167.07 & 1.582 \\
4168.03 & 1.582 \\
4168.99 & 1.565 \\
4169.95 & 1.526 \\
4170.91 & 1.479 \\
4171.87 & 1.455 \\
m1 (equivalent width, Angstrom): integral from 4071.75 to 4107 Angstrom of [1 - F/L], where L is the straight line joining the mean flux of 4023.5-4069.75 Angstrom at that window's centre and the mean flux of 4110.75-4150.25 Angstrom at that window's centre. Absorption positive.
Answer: 1.9 Angstrom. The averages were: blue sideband 1.6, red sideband 1.49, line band 1.46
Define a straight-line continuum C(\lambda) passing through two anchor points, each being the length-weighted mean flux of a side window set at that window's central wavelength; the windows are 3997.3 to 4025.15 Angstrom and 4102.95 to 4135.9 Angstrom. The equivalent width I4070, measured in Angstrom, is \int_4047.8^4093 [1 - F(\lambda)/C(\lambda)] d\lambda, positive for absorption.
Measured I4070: -1.6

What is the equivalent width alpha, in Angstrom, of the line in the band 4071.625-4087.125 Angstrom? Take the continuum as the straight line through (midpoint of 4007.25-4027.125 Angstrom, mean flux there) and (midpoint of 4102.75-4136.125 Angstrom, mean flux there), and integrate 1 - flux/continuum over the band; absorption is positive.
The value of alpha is 0.2 Angstrom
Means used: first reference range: 1.59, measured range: 1.49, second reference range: 1.46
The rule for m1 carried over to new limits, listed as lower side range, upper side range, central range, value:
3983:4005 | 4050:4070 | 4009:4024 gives -0.7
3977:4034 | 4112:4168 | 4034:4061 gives -1.9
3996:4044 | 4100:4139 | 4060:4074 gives -0.4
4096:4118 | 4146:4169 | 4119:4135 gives -0.3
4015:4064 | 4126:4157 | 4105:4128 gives 0.6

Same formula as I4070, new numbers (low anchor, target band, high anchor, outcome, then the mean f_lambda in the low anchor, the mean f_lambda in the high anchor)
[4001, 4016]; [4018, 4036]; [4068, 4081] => -0.3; 1.55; 1.54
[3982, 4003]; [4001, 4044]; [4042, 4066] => -1.3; 1.48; 1.6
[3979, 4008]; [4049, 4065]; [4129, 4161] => -1.4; 1.48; 1.48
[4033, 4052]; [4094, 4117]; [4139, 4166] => 1.9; 1.62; 1.49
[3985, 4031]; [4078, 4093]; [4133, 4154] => -0.1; 1.55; 1.49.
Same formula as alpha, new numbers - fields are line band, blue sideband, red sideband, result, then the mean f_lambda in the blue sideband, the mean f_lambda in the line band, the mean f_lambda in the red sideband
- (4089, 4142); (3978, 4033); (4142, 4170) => 1.15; 1.52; 1.47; 1.49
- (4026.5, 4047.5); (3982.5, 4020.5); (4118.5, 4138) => -0.94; 1.52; 1.58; 1.49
